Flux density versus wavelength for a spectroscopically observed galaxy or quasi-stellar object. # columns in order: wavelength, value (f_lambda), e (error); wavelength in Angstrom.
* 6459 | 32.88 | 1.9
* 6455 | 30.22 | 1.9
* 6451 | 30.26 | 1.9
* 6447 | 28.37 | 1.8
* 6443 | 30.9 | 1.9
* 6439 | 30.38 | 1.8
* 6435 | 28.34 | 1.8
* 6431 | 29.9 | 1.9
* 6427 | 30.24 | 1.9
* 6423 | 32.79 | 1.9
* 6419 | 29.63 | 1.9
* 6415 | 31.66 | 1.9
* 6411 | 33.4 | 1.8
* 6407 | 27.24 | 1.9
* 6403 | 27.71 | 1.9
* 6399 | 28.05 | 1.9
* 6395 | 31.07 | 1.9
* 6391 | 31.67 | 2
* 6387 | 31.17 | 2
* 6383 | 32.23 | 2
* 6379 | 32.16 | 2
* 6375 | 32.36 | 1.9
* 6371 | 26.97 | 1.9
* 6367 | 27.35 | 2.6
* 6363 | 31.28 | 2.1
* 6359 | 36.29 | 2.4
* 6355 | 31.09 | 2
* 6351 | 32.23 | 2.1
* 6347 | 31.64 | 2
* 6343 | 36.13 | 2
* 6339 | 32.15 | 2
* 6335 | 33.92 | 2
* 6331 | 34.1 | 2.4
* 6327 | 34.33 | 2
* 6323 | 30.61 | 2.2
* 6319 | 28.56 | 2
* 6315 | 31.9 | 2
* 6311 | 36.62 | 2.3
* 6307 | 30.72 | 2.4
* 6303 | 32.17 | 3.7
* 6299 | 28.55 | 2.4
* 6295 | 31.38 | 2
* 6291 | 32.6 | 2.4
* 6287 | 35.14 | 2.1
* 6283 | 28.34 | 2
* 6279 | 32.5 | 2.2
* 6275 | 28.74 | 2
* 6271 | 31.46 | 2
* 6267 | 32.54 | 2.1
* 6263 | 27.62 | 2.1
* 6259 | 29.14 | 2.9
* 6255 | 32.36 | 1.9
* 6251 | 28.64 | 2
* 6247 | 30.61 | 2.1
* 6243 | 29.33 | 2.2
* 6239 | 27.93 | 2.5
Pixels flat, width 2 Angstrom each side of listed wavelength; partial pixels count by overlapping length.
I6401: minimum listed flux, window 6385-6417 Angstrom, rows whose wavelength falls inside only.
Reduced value 27.24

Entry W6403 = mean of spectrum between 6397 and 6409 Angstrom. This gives 27.7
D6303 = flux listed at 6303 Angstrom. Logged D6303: 32.17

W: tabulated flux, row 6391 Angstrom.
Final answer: 31.67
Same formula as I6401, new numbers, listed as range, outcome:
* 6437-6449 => 28.37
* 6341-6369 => 27.35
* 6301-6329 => 28.56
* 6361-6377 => 26.97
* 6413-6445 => 28.34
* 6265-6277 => 28.74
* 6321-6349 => 30.61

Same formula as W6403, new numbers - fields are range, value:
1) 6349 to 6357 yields 31.7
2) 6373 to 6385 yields 32.2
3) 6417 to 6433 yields 30.6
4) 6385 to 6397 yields 31.3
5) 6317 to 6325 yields 29.6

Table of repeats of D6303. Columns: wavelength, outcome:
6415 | 31.66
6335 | 33.92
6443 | 30.9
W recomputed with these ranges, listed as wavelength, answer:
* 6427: 30.24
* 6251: 28.64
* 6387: 31.17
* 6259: 29.14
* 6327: 34.33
